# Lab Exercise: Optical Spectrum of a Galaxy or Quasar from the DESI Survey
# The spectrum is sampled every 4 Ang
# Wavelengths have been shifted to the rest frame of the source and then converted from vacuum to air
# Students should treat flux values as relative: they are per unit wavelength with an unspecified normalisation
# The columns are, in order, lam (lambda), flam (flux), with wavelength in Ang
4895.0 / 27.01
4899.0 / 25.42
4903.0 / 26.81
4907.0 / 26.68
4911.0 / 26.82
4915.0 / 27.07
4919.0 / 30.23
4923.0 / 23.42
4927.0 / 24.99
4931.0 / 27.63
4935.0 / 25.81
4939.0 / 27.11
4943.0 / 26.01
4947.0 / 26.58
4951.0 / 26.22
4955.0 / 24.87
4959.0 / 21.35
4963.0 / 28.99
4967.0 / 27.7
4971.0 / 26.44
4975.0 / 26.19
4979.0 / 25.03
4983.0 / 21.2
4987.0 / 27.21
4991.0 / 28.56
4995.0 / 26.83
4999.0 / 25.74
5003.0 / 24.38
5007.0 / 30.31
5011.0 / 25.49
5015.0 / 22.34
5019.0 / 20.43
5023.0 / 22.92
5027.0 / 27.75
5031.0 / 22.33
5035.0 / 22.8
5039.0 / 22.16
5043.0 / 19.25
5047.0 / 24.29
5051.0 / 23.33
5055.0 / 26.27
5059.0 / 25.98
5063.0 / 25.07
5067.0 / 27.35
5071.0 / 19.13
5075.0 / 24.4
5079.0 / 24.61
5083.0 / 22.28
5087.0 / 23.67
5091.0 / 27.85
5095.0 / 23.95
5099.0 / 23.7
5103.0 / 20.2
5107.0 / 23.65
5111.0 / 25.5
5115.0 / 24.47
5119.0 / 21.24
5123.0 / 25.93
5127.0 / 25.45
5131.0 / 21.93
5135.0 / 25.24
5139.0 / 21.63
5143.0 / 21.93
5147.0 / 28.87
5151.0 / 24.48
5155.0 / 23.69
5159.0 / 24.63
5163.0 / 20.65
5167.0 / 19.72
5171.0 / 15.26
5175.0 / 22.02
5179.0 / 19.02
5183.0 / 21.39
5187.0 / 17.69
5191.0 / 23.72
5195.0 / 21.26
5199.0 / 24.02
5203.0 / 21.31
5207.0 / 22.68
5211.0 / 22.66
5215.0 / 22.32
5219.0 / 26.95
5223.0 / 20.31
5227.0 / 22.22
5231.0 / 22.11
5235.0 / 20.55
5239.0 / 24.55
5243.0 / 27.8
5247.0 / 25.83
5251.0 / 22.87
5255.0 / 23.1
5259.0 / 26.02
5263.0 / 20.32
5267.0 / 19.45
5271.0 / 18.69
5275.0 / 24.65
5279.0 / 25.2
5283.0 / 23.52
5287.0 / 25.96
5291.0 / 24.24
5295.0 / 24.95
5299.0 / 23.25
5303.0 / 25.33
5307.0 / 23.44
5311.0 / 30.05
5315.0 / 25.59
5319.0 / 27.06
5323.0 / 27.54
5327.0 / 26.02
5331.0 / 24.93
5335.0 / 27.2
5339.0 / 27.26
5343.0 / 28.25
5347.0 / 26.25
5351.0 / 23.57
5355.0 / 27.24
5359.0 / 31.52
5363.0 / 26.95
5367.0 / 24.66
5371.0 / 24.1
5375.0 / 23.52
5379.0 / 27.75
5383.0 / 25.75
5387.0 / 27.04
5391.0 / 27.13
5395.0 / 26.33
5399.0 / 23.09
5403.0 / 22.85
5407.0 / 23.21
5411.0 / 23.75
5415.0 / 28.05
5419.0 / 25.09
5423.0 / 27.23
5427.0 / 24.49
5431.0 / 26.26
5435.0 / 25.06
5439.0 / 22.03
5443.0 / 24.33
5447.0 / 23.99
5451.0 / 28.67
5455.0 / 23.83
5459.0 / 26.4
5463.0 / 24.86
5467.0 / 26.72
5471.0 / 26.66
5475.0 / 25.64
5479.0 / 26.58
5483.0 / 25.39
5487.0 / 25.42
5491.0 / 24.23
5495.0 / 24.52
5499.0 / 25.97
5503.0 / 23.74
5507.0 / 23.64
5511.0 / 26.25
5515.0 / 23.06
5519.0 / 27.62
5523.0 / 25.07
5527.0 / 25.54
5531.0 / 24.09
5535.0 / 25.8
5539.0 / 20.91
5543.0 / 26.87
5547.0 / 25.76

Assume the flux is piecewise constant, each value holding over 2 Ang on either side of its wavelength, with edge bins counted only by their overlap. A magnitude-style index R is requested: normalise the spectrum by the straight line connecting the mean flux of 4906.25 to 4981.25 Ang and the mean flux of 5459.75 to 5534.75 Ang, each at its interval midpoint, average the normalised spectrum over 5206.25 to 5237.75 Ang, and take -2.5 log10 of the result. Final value 0.15 mag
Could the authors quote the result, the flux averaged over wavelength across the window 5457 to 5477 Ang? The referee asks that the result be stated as 26.1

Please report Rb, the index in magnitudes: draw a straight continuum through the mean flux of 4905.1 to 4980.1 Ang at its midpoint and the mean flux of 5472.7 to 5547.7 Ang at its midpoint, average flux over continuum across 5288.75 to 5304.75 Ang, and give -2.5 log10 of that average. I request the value 0.05 mag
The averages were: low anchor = 26.3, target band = 24.5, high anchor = 25.1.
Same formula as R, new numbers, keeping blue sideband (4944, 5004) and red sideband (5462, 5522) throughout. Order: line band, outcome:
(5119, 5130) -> 0.050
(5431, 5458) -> 0.024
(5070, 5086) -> 0.128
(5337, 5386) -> -0.039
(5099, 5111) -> 0.130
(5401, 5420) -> 0.038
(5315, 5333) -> -0.033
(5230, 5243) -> 0.104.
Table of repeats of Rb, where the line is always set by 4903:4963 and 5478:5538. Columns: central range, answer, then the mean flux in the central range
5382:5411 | 0.014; 24.9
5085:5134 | 0.080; 24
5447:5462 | -0.032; 25.9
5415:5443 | 0.000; 25.2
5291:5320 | -0.004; 25.5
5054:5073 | 0.053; 24.7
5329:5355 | -0.040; 26.3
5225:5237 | 0.183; 21.6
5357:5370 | -0.087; 27.4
